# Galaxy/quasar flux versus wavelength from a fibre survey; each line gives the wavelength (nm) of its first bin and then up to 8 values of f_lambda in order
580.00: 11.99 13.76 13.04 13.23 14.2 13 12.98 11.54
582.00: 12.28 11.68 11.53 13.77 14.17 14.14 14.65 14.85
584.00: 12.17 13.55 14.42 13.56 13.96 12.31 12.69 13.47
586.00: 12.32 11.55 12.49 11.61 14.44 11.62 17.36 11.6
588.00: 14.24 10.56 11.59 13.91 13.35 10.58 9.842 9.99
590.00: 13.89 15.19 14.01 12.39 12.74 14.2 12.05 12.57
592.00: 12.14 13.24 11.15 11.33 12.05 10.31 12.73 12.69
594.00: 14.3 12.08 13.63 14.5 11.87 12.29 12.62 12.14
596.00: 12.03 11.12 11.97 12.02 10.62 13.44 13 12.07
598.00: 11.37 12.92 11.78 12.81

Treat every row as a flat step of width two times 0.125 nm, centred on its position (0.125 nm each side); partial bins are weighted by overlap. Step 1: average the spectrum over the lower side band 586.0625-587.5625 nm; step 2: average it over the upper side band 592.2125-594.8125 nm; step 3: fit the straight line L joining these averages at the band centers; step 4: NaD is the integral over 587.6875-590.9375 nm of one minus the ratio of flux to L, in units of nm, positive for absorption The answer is 0.09 nm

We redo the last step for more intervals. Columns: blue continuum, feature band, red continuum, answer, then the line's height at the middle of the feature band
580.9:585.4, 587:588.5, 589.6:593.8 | -0.03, 12.8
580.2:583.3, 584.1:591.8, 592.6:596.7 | -0.10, 12.7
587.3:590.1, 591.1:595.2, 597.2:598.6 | -0.05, 12.4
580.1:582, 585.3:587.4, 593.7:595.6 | 0.07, 13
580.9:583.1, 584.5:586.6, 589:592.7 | -0.04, 12.6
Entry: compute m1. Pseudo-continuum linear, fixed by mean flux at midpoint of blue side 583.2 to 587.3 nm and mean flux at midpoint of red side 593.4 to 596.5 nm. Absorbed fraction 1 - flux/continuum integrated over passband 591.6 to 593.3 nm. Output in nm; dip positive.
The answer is 0.12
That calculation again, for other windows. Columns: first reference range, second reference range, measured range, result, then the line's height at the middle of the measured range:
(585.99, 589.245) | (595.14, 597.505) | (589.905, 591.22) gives -0.12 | 12.5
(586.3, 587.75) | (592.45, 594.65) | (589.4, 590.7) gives 0.02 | 12.8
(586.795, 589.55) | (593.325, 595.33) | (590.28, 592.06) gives -0.03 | 12.8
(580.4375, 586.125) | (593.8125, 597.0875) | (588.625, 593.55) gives 0.13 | 12.7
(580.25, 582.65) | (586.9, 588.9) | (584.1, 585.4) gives -0.06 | 12.9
